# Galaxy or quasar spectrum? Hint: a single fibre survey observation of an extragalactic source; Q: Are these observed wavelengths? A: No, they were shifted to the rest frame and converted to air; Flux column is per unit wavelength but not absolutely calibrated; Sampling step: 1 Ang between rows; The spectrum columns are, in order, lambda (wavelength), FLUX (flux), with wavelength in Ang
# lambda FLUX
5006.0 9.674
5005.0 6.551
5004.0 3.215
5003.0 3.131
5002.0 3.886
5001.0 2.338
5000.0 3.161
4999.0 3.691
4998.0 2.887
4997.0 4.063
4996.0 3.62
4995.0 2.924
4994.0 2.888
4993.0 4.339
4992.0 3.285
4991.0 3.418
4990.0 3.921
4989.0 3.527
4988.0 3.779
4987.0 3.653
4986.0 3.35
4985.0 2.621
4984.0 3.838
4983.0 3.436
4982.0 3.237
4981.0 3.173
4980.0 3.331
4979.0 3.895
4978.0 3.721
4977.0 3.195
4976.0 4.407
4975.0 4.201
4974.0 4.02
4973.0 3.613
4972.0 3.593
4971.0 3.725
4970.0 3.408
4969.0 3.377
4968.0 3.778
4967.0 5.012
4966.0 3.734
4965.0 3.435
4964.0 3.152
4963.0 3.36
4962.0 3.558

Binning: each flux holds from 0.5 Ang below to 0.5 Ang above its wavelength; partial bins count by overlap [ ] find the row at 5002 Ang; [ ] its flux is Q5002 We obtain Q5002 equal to 3.886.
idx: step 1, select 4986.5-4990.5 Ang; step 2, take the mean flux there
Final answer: 3.72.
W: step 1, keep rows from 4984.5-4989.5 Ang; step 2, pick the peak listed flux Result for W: 3.779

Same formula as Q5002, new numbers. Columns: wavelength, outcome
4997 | 4.063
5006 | 9.674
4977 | 3.195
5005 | 6.551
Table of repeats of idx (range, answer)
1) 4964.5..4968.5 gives 3.99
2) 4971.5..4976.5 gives 3.97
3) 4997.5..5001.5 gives 3.02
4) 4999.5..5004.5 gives 3.15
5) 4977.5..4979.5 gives 3.81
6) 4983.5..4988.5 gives 3.45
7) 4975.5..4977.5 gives 3.8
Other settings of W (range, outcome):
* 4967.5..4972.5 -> 3.778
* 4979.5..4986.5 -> 3.838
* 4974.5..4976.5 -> 4.407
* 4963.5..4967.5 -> 5.012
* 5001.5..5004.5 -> 3.886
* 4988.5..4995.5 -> 4.339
